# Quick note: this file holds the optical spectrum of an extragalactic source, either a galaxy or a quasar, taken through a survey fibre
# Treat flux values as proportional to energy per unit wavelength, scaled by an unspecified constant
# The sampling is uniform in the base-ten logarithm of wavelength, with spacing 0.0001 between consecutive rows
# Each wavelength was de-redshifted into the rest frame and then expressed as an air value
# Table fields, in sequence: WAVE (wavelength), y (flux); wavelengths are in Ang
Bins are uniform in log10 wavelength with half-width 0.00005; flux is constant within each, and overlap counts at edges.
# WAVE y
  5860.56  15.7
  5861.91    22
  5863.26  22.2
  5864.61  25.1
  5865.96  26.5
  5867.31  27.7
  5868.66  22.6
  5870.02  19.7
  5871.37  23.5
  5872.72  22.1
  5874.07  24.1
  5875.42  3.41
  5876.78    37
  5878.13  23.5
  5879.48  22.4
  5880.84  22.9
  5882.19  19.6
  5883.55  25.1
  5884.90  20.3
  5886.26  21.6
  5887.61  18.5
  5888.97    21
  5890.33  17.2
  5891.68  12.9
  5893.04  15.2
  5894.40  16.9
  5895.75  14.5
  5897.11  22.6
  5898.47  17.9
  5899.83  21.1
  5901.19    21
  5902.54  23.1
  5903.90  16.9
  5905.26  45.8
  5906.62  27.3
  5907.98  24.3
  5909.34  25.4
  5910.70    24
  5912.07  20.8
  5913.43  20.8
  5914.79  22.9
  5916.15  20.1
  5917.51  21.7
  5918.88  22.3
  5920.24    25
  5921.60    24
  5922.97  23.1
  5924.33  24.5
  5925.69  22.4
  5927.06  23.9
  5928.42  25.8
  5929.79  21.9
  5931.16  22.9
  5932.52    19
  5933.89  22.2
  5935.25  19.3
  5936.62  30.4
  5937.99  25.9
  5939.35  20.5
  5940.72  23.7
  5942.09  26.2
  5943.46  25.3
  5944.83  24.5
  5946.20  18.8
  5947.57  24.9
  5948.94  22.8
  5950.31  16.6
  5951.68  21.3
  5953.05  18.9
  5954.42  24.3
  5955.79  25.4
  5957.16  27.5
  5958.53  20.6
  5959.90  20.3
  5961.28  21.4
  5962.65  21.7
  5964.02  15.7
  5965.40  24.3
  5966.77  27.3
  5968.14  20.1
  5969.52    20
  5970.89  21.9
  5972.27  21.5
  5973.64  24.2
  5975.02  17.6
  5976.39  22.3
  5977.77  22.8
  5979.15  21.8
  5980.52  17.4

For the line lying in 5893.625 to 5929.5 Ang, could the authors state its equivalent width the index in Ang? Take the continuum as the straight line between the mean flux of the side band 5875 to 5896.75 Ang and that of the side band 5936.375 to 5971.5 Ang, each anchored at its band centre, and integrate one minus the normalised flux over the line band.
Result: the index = -3.7 Ang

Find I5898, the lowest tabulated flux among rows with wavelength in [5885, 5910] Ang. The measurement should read 12.9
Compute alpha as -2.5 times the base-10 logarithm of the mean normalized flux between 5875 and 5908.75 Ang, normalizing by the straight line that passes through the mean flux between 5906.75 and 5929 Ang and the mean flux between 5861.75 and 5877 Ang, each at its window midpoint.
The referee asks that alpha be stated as 0.073 mag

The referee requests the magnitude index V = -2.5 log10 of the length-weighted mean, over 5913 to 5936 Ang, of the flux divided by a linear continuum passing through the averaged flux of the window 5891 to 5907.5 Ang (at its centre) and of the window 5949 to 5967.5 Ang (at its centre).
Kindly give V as -0.04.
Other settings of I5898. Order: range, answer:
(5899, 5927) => 16.9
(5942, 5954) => 16.6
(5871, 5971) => 3.41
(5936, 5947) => 18.8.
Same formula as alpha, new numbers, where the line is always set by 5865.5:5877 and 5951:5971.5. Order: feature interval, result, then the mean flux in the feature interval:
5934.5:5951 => -0.05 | 23.2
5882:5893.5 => 0.17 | 19.1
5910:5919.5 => 0.02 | 21.8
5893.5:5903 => 0.15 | 19.4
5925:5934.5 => -0.02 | 22.6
